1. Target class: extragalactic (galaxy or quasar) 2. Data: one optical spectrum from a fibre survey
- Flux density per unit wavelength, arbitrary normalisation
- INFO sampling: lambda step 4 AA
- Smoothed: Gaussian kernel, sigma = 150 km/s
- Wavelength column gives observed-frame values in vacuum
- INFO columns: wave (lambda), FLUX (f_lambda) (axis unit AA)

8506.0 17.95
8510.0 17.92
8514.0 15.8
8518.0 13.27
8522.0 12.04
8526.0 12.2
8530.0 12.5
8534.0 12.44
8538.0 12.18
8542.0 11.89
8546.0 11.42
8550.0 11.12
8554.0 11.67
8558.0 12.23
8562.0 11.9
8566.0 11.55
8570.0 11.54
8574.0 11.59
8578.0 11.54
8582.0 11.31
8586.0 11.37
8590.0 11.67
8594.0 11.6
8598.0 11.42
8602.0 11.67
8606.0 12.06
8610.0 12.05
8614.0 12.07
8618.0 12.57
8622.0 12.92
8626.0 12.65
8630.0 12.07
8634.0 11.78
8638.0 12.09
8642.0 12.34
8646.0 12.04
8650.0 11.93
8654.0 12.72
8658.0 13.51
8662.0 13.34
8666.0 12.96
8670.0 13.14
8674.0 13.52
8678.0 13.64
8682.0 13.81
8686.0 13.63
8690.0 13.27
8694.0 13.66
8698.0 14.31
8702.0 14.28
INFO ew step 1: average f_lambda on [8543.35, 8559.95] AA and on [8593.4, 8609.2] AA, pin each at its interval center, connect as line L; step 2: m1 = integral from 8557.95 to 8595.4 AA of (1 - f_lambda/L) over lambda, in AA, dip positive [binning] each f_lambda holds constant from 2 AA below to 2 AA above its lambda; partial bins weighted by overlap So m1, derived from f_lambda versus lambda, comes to 0.2 AA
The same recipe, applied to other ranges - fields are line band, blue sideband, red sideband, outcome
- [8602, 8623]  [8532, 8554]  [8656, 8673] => 0.6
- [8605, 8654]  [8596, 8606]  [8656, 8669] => 0.6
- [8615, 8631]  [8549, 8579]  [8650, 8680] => 0.0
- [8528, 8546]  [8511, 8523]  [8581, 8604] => 1.8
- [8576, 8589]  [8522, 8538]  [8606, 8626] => 1.0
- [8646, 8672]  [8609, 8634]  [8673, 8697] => 0.5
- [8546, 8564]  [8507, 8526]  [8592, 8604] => 2.0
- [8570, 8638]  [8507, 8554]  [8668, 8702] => 7.3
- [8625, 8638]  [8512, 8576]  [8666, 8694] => 0.9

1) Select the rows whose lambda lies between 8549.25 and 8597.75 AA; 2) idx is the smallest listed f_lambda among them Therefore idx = 11.12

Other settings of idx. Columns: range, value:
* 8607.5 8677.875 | 11.78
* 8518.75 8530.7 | 12.04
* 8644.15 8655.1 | 11.93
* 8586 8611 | 11.37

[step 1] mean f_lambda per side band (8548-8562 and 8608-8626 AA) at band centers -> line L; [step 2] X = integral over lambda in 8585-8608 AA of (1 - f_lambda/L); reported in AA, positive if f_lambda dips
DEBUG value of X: 1.0 AA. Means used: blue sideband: 11.7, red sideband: 12.4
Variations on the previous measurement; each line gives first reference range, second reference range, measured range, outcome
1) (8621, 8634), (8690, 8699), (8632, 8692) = 0.95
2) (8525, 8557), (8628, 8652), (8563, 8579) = 0.52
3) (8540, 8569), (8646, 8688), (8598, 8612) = 0.56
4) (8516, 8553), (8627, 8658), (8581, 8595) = 0.78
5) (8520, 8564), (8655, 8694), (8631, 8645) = 1.02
